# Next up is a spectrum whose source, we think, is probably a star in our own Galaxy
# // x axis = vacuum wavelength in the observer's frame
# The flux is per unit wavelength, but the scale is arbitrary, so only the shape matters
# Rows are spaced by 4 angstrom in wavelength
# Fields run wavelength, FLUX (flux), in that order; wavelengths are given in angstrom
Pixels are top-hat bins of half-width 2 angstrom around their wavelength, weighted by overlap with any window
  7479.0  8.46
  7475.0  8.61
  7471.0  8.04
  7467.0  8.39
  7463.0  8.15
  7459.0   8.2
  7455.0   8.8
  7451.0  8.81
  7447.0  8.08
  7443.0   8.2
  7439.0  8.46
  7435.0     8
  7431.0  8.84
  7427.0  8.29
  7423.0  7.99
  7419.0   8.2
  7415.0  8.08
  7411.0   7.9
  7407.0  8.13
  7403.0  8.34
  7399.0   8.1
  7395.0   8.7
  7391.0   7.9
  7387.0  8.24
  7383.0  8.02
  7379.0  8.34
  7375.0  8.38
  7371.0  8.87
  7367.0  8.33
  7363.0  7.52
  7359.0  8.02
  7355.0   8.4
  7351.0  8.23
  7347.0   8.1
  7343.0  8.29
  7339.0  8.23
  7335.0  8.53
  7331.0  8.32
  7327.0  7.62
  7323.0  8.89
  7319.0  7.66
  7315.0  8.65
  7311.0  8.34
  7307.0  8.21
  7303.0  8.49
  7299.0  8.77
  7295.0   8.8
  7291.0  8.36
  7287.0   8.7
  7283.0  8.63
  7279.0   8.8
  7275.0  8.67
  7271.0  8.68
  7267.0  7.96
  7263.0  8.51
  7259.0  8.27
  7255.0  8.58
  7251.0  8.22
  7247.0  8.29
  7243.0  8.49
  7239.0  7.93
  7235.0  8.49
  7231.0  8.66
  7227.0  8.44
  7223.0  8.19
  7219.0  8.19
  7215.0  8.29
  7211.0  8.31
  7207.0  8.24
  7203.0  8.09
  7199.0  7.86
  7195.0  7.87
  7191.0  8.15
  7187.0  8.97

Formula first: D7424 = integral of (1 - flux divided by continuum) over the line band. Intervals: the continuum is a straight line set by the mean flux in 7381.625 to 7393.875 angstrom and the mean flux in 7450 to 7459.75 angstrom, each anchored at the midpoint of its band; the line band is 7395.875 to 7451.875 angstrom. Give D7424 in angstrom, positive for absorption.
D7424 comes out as 1.0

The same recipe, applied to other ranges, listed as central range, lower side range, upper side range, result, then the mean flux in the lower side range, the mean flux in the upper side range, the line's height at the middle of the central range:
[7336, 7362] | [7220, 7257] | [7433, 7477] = 0.5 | 8.36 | 8.34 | 8.35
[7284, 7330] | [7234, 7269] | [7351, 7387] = -0.8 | 8.3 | 8.24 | 8.27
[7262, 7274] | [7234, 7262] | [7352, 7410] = -0.1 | 8.32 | 8.23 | 8.31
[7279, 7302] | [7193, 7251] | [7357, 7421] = -1.2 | 8.24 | 8.19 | 8.22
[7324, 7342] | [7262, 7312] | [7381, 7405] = 0.4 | 8.54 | 8.22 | 8.4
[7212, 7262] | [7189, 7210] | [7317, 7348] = -1.5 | 8.05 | 8.21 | 8.1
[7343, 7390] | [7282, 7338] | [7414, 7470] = 0.9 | 8.42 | 8.32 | 8.38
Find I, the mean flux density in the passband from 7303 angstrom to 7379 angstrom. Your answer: 8.26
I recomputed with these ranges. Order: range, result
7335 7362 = 8.21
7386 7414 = 8.18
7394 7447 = 8.23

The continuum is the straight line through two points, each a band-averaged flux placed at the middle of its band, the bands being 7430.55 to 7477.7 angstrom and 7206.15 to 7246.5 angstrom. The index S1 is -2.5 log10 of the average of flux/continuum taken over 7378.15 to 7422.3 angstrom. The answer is 0.025 mag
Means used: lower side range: 8.32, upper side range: 8.37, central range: 8.17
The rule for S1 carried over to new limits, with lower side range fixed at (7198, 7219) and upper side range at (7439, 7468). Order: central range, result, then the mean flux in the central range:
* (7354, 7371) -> 0.021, 8.14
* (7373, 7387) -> 0.010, 8.25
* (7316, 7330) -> 0.020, 8.12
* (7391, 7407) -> 0.006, 8.29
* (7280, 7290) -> -0.053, 8.65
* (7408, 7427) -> 0.037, 8.07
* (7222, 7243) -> -0.022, 8.36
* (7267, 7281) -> -0.049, 8.61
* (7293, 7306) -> -0.051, 8.65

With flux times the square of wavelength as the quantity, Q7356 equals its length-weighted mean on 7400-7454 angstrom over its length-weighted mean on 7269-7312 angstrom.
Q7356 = 1.00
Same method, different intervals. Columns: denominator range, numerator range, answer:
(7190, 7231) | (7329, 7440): 1.06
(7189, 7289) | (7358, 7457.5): 1.04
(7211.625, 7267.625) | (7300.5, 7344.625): 1.02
